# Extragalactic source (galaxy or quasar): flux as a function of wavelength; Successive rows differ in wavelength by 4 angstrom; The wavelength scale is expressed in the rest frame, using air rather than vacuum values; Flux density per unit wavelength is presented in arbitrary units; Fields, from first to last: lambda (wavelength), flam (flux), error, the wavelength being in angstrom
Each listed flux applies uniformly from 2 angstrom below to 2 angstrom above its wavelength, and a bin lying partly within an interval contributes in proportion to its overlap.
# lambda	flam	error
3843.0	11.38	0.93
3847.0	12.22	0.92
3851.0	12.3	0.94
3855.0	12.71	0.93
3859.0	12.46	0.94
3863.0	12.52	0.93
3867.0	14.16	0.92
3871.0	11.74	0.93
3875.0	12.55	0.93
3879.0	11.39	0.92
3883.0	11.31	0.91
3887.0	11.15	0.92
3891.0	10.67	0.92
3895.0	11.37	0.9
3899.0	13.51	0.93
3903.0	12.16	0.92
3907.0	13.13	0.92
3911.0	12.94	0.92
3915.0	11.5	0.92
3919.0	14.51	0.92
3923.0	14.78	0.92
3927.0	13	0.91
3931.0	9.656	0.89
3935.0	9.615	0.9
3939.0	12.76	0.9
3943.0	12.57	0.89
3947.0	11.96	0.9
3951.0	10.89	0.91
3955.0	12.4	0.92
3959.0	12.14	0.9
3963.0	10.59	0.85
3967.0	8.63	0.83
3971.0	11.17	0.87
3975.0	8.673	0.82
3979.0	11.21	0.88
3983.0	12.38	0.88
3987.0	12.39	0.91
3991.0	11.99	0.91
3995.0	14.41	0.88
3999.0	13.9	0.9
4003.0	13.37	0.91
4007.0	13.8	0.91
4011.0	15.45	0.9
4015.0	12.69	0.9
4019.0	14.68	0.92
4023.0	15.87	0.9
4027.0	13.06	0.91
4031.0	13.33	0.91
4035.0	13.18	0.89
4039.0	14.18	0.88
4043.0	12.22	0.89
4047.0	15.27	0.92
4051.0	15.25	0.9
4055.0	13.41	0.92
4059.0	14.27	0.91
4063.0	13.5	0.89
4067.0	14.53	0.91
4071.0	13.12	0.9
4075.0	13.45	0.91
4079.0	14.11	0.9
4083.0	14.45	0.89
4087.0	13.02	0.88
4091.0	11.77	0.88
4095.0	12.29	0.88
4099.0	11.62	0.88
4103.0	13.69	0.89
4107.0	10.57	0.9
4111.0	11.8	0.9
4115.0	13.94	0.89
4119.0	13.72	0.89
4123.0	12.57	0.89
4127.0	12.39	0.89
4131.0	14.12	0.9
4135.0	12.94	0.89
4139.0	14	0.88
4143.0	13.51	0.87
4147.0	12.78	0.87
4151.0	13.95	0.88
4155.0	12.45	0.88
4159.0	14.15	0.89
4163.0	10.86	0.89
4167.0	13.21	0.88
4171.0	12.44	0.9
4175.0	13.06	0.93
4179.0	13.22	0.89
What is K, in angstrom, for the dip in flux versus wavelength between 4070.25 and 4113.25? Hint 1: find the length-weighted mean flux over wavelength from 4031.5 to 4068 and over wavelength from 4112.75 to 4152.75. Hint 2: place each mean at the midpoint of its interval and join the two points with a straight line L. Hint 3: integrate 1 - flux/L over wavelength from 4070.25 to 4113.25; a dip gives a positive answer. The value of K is 3.0 angstrom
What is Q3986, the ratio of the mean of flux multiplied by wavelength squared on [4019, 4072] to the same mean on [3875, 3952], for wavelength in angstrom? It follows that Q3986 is 1.24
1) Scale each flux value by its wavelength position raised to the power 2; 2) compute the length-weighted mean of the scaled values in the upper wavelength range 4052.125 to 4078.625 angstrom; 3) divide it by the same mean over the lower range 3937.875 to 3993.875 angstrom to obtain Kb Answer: 1.27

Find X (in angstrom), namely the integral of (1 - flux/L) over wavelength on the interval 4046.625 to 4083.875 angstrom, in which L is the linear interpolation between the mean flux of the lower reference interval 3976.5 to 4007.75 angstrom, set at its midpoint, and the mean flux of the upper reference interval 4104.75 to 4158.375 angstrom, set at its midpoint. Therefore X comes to -3.32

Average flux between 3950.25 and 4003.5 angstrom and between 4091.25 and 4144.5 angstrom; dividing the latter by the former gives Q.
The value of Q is 1.1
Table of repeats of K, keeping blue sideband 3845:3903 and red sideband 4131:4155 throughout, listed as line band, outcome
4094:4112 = 1.7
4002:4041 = -3.5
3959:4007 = 3.3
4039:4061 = -1.9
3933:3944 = 0.8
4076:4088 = -0.7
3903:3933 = -1.0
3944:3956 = 0.7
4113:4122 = -0.3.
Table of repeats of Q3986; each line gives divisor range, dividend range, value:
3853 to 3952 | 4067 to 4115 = 1.16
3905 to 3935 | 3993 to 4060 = 1.18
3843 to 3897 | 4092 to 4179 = 1.22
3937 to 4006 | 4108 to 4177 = 1.19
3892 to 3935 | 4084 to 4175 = 1.15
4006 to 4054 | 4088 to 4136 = 0.93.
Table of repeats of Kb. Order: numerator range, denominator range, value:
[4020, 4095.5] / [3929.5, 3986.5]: 1.30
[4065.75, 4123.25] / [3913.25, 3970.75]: 1.19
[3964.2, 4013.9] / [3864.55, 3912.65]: 1.06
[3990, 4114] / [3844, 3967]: 1.20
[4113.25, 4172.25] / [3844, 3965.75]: 1.22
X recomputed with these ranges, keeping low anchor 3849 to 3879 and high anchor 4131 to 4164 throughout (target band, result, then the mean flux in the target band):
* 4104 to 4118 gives 0.8 angstrom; 12.3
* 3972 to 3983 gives 2.0 angstrom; 10.5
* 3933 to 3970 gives 4.3 angstrom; 11.3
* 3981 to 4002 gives -0.3 angstrom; 13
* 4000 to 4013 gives -1.3 angstrom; 14.2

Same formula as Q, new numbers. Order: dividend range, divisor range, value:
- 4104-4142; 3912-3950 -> 1.06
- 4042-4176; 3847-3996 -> 1.10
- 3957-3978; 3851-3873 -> 0.81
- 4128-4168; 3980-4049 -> 0.97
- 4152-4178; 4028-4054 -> 0.92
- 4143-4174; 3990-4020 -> 0.93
